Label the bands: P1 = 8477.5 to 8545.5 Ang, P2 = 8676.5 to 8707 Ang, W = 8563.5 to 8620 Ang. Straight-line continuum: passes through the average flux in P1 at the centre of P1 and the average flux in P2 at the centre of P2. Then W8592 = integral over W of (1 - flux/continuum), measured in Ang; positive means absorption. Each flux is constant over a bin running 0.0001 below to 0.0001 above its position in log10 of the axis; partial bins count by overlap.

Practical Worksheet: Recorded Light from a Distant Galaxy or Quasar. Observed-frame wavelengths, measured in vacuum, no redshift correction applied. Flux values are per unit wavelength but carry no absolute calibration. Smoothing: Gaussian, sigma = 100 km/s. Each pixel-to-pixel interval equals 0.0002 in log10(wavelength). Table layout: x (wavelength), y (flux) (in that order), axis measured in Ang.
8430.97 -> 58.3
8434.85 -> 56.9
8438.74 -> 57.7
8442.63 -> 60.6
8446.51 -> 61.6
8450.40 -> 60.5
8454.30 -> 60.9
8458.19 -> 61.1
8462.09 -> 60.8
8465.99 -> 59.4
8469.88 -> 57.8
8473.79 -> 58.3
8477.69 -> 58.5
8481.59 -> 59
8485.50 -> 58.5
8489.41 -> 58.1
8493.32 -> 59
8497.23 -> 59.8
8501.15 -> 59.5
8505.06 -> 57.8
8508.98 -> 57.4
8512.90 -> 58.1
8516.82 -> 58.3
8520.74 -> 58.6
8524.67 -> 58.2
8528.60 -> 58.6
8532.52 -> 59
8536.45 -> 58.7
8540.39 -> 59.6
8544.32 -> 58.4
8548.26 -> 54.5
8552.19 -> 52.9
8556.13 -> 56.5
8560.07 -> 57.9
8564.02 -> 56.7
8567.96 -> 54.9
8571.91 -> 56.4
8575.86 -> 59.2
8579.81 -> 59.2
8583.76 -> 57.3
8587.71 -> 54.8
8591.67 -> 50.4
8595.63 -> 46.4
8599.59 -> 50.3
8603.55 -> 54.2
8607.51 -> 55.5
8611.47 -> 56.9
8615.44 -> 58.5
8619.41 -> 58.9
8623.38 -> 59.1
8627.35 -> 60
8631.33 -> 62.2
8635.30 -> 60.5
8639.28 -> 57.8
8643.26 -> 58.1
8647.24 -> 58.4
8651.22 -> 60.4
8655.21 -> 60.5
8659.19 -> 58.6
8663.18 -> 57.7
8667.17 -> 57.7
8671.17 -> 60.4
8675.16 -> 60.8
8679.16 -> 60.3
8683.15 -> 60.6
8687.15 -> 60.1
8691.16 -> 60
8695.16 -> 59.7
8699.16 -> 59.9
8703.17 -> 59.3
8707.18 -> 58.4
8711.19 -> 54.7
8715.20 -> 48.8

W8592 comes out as 3.83 Ang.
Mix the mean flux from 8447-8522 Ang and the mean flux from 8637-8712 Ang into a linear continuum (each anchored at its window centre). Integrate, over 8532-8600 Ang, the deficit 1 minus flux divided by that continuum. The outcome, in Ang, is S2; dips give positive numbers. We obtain 3.9 Ang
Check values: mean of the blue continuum 59.1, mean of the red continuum 59.2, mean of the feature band 55.8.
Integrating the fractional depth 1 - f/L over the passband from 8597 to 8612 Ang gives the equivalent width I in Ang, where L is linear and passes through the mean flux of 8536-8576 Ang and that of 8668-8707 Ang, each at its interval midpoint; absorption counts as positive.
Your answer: 1.1 Ang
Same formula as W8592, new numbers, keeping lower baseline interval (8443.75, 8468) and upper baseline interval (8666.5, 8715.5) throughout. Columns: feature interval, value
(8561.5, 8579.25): 0.83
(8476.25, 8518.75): 1.30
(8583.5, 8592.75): 0.89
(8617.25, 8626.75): 0.04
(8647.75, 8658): -0.14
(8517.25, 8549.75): 1.00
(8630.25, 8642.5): -0.10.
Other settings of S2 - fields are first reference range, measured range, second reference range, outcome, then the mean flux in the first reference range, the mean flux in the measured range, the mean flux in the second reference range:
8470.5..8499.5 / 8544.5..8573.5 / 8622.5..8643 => 1.7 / 58.7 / 55.8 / 59.8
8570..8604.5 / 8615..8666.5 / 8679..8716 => -2.8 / 54.2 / 59.3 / 58.4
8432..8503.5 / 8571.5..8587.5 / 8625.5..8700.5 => 0.5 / 59.3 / 57.8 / 59.7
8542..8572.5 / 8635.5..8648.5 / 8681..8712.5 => -0.1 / 56.1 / 58.4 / 59.2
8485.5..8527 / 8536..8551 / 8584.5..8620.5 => -0.2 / 58.5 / 57.5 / 54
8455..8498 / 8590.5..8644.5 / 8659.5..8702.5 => 2.8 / 59.2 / 56.4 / 59.7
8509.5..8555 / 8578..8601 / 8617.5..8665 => 2.1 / 57.7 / 53.1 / 59.4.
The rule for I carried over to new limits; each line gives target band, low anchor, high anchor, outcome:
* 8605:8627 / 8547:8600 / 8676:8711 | -0.49 Ang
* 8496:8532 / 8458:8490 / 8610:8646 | 0.33 Ang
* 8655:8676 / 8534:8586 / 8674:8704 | 0.16 Ang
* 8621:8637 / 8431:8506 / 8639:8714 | -0.36 Ang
